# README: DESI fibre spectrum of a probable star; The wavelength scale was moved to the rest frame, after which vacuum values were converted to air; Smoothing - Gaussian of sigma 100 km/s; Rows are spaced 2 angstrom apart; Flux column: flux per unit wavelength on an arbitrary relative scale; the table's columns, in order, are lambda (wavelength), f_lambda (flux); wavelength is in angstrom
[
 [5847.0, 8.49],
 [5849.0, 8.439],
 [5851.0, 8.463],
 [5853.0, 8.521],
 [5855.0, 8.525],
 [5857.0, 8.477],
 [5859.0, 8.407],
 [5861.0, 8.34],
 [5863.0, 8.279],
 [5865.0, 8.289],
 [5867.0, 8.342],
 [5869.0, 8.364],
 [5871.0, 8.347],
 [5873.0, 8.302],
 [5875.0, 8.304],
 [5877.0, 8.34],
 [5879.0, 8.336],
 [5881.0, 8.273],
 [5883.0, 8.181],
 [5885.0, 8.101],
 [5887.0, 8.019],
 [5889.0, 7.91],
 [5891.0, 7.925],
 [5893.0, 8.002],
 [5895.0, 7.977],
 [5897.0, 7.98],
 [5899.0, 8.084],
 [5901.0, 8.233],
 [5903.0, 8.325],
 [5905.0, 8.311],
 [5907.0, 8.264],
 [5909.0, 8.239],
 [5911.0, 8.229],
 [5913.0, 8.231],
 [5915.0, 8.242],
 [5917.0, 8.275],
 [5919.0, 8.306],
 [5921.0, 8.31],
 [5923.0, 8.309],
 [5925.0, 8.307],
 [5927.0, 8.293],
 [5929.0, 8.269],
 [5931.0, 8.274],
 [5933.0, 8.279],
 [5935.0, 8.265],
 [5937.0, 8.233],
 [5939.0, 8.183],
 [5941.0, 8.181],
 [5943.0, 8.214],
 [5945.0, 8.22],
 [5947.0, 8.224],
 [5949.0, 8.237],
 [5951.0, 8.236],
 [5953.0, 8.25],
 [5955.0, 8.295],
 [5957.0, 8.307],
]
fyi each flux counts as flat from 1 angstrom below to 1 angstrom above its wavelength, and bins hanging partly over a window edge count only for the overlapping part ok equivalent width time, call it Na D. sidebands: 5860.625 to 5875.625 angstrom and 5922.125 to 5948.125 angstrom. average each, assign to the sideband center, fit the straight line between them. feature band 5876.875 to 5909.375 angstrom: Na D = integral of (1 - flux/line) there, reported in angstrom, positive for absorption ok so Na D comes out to 0.6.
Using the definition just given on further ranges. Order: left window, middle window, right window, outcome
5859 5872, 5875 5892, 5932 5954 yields 0.3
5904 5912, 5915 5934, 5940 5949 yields -0.1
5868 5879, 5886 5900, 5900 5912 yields 0.5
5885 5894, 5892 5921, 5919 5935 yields -0.3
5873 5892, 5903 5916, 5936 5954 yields -0.1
